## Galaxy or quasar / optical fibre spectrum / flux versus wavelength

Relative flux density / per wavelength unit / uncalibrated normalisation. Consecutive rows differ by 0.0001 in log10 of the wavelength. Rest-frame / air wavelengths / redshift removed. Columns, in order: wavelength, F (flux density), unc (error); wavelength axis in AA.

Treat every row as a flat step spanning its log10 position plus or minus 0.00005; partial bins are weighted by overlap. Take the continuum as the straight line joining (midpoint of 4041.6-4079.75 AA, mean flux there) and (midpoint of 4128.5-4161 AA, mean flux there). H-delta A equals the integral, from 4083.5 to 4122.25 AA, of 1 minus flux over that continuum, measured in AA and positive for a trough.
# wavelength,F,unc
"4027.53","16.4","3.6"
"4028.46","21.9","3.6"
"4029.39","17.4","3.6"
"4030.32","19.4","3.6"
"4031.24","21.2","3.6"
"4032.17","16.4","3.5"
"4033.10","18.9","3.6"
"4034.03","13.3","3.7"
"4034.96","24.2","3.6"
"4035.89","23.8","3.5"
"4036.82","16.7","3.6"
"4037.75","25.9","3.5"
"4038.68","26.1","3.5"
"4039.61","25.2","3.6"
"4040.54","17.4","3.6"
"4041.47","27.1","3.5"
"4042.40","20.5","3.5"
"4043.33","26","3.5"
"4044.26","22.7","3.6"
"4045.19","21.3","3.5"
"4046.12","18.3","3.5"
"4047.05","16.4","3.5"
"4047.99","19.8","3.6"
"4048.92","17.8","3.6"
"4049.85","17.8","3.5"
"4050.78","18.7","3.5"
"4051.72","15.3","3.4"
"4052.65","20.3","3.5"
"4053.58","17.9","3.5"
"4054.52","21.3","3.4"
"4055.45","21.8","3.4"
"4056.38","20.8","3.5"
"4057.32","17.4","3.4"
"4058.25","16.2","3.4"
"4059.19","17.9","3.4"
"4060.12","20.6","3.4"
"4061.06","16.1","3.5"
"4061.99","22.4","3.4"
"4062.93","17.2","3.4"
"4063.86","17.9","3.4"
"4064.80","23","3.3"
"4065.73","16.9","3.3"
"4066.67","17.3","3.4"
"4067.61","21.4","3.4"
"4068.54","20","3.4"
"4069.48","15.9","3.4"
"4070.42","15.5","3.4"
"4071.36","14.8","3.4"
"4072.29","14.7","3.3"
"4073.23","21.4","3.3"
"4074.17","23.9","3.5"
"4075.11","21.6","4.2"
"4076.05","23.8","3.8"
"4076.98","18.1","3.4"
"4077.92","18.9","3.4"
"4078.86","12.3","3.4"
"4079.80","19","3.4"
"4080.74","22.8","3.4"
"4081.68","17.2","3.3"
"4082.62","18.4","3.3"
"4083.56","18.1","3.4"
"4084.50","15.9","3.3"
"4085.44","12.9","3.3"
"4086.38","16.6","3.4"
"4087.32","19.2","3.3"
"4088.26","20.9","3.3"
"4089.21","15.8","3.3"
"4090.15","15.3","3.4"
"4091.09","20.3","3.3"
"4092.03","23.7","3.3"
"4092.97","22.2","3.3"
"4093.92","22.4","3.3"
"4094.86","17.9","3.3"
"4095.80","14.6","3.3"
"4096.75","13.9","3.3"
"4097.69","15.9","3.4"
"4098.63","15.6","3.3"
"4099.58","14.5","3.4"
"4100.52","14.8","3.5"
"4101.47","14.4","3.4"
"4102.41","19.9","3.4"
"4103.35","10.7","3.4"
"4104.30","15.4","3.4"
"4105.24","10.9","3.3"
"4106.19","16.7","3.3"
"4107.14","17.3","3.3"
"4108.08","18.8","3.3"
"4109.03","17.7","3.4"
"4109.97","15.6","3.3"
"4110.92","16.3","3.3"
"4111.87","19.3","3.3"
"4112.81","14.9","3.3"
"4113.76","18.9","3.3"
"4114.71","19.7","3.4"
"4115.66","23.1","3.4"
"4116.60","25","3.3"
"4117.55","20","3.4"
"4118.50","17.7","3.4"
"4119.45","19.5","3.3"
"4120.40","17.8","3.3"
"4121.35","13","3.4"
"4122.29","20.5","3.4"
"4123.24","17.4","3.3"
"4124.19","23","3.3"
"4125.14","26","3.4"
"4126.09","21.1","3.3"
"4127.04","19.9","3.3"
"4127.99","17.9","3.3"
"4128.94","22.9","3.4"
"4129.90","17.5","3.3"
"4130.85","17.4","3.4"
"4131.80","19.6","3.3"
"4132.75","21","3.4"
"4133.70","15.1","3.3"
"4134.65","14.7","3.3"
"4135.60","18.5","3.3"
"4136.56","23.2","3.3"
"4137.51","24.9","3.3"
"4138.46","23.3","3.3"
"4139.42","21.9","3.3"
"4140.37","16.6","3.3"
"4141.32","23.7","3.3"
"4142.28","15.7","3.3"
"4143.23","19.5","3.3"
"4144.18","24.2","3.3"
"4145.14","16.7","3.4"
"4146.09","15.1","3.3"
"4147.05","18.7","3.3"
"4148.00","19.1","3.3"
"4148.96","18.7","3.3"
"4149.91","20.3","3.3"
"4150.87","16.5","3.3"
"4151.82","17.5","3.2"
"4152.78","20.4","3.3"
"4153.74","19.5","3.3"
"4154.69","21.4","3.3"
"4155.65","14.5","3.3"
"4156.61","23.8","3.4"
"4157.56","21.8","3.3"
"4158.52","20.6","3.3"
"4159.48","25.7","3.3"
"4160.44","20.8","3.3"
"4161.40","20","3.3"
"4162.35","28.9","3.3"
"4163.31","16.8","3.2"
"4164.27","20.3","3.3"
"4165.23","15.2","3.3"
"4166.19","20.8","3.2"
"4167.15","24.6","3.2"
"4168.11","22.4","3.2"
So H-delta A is 4.0 AA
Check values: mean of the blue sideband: 19.1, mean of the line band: 17.4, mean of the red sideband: 19.7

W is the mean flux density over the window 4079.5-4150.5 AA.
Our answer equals 18.5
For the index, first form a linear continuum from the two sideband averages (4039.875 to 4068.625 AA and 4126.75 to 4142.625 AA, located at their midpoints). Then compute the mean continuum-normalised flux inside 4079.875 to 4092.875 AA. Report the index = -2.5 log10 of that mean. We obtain 0.07 mag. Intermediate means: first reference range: 19.6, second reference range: 19.7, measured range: 18.4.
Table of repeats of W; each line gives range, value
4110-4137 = 19.2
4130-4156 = 19.2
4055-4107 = 17.9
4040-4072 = 19.2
